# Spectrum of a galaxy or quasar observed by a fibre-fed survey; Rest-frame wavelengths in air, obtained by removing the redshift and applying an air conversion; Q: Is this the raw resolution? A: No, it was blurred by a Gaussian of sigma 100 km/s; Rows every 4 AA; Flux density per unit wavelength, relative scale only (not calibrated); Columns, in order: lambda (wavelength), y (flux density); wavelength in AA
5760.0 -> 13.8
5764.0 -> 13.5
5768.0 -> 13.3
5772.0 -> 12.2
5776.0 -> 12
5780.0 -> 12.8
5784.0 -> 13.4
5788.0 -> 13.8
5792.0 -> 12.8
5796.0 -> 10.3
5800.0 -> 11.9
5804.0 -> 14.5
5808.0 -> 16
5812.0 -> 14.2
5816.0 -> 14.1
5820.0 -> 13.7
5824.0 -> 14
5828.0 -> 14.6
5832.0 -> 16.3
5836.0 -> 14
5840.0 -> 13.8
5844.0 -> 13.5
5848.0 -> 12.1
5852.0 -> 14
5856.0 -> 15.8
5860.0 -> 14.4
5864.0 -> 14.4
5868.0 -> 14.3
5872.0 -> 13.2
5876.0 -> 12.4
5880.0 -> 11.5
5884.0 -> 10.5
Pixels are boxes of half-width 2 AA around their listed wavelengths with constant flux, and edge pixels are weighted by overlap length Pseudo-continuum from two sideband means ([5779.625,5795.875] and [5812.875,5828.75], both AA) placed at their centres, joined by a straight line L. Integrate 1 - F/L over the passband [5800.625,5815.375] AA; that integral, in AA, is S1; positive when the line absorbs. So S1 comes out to -1.00 AA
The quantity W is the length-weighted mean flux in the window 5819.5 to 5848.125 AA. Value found 14.1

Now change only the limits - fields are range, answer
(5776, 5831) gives 13.5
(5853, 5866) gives 14.8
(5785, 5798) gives 12.4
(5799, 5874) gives 14.2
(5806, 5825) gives 14.4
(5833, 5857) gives 13.9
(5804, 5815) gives 14.9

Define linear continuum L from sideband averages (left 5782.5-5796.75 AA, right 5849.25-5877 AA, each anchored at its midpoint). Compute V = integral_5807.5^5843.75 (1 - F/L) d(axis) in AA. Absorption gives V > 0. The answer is -2.8 AA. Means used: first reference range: 12.7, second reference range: 14.1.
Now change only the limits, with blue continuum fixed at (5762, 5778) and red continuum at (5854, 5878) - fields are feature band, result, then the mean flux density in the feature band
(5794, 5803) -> 1.1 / 11.5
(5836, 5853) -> 0.5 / 13.4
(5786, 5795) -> 0.0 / 13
